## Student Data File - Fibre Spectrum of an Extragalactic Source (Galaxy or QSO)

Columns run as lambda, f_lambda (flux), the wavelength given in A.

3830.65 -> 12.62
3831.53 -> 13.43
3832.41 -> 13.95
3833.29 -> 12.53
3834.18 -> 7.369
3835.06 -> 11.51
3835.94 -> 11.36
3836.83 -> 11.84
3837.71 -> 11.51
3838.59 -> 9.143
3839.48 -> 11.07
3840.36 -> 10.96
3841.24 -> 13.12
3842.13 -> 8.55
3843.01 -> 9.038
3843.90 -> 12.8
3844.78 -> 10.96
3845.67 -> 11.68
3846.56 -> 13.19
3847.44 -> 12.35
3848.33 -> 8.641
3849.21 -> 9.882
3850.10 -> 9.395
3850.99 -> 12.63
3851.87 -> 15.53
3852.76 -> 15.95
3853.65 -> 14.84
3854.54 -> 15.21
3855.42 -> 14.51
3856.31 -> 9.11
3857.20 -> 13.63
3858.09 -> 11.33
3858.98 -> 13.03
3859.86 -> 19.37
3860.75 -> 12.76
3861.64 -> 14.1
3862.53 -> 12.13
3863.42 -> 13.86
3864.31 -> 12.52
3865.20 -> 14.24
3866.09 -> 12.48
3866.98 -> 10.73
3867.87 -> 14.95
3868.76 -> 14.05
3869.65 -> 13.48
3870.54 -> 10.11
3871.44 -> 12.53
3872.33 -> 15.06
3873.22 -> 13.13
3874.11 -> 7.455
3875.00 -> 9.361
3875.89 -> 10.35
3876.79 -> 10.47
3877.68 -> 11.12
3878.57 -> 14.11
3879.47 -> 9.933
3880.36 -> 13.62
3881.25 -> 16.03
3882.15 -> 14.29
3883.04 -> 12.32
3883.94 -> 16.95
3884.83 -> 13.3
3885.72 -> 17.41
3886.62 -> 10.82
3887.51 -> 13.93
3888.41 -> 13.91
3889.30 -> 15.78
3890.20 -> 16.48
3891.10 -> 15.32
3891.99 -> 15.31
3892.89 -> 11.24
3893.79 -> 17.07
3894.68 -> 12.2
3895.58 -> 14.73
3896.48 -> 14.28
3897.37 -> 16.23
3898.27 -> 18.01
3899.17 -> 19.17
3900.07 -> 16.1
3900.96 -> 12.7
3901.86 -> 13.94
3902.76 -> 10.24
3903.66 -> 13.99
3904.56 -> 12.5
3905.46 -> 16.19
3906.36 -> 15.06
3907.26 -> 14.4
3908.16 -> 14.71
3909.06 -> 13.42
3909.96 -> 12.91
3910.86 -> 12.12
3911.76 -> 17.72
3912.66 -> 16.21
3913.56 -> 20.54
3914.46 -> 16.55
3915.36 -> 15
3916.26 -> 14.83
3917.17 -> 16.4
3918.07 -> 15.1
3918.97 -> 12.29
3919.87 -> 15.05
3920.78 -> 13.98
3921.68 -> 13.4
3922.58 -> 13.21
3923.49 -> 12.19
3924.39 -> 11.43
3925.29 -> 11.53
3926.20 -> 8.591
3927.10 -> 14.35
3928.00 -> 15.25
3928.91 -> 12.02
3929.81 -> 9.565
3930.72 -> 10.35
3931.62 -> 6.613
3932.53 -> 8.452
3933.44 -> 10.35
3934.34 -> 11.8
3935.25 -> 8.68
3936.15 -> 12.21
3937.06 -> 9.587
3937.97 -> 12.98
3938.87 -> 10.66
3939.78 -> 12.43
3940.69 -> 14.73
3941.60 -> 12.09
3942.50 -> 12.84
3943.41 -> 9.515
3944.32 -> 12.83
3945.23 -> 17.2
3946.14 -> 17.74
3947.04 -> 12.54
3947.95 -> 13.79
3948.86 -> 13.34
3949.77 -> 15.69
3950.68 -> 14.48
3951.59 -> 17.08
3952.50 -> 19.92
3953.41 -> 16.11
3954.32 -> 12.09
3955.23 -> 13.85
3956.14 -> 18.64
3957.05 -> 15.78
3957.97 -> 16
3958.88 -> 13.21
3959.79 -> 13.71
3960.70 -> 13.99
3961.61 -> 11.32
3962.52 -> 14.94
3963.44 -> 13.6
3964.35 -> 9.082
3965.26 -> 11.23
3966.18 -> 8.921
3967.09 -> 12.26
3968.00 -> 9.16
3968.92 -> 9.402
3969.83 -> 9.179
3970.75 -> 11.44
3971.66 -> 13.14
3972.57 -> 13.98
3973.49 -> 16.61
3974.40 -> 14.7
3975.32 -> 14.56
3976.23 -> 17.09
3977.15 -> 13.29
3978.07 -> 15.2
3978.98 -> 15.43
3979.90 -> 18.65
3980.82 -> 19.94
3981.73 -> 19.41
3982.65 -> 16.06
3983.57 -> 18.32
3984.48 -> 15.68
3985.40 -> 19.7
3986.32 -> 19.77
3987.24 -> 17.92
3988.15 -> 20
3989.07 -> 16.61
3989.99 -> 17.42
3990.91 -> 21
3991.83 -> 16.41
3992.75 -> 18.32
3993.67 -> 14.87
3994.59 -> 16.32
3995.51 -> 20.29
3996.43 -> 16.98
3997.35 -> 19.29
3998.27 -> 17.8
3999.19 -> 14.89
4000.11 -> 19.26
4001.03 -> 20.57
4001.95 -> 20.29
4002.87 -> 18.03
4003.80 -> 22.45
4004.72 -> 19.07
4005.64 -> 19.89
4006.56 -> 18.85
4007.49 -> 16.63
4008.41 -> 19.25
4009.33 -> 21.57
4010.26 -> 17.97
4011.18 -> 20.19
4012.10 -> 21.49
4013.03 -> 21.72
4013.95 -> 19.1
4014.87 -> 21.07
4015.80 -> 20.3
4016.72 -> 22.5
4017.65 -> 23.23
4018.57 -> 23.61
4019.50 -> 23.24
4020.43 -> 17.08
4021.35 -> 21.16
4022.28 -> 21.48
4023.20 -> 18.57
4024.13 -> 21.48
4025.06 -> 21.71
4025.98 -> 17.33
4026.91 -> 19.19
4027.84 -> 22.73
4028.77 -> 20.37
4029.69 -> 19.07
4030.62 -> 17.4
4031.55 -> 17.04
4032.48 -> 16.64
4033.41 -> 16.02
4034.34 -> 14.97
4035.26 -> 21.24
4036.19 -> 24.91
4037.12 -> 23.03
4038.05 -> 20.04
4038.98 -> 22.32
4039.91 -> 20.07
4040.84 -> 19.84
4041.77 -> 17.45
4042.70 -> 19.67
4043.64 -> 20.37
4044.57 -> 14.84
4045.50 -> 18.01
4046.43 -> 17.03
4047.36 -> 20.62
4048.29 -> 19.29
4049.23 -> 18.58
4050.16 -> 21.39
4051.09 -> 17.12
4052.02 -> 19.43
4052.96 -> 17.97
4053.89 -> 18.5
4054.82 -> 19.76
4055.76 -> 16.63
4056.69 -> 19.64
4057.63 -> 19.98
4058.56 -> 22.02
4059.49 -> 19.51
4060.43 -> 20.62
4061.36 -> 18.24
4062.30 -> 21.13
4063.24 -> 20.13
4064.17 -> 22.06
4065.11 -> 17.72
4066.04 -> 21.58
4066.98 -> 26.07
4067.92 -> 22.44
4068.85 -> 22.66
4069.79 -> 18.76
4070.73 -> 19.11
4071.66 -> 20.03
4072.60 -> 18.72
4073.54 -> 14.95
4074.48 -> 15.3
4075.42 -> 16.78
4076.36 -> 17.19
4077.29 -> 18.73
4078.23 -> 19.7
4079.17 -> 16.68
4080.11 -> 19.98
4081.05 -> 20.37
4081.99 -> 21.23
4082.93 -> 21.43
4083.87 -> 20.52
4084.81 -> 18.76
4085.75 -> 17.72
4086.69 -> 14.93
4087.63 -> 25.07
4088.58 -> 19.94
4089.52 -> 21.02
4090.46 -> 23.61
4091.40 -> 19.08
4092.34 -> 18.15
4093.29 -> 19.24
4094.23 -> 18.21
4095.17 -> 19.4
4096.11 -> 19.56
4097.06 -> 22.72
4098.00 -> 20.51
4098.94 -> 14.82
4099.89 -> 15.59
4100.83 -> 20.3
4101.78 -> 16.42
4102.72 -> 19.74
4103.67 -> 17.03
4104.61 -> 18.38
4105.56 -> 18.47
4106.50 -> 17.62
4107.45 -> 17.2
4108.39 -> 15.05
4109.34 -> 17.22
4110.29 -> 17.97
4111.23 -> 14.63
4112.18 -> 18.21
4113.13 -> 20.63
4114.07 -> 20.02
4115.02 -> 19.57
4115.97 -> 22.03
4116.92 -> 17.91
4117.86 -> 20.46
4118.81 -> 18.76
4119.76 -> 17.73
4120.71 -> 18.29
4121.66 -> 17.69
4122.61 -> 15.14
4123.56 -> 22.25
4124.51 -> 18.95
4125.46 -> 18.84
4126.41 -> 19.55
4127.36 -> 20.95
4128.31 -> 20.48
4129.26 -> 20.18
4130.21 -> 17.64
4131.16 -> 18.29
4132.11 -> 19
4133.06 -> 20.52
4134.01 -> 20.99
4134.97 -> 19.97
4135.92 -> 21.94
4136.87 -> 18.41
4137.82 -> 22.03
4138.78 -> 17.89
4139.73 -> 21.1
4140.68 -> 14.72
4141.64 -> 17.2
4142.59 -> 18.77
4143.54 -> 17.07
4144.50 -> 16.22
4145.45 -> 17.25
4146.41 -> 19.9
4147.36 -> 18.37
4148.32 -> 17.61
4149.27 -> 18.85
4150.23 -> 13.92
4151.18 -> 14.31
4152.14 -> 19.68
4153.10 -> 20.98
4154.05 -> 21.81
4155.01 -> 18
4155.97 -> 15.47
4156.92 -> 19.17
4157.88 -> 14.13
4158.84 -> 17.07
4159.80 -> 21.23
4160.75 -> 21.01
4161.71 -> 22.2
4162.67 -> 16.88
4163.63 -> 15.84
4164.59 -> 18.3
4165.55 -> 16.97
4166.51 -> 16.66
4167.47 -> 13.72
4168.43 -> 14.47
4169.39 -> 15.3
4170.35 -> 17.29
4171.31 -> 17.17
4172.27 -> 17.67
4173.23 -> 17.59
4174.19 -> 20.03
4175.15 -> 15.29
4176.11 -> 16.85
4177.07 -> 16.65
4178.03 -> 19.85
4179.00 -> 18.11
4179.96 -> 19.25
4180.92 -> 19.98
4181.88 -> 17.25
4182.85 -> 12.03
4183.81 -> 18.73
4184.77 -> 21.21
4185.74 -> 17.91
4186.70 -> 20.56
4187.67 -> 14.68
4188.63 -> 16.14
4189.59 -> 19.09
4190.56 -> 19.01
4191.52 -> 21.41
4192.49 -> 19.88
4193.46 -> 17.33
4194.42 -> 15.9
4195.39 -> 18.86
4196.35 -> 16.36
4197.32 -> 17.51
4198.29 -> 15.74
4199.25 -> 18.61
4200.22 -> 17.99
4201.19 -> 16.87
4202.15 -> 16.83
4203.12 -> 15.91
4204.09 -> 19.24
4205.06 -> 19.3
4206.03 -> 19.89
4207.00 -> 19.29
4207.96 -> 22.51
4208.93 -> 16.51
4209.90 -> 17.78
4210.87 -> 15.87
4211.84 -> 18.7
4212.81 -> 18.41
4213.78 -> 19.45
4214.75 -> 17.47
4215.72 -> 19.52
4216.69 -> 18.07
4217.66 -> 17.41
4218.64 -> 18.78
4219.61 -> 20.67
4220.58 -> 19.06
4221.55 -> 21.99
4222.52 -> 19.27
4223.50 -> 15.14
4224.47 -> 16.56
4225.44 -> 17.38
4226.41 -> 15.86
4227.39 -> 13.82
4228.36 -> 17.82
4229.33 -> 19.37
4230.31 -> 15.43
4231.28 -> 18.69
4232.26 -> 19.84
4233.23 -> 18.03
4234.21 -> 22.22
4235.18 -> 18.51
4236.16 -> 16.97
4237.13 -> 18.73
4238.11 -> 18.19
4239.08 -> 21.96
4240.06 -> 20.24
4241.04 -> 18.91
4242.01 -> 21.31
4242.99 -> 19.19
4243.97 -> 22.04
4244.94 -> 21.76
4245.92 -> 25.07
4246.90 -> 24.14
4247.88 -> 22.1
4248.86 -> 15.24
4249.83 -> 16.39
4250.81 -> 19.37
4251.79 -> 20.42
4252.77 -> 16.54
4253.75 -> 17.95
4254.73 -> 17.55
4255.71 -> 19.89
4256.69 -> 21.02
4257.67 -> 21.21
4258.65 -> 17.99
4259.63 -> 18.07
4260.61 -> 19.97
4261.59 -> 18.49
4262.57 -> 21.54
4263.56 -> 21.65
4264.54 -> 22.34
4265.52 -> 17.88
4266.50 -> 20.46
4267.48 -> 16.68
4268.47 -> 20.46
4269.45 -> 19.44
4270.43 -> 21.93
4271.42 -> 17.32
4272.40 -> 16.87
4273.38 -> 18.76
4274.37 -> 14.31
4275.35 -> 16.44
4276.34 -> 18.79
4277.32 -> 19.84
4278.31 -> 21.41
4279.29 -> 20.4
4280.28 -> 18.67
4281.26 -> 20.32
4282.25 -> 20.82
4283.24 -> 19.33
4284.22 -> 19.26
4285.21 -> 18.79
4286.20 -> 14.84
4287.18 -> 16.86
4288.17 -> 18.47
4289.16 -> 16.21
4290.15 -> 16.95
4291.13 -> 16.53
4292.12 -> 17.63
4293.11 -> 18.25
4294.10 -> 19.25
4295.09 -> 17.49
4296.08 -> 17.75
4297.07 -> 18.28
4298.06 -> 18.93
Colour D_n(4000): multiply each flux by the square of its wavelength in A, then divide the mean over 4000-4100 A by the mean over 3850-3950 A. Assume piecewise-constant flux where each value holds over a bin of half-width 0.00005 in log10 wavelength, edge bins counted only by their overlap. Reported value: 1.58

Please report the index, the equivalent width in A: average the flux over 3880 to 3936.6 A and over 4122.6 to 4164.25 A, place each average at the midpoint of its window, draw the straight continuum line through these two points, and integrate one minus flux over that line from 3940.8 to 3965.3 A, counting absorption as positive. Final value 0.85 A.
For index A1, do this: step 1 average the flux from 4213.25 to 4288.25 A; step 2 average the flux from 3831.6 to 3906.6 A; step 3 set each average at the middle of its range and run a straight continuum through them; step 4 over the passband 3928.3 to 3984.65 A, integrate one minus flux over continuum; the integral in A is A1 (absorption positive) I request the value 3.7 A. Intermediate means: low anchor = 13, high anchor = 19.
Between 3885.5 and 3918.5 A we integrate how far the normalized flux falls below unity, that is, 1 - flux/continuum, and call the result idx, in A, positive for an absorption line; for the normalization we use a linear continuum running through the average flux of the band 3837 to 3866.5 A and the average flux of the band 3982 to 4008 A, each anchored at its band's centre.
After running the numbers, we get -1.0 A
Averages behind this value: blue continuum 12.4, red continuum 18.3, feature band 14.9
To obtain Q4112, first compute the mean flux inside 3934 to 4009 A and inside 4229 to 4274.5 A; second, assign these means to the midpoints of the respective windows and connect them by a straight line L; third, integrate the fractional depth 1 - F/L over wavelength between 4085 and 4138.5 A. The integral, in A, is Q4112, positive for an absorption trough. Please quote -4.9 A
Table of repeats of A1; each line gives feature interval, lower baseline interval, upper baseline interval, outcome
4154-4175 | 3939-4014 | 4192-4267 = 0.70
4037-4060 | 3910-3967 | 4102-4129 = -3.70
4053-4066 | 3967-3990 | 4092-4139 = -1.61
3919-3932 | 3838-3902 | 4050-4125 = 2.35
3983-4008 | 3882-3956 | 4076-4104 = -3.26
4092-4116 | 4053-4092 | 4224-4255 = 1.49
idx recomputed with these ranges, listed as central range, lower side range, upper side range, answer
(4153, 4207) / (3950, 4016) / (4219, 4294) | 1.3 A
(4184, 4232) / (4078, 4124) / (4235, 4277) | 2.8 A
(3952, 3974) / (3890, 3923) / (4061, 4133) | 3.9 A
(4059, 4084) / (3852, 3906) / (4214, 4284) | -4.8 A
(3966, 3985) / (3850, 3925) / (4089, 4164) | 1.4 A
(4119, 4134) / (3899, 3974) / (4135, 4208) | -1.8 A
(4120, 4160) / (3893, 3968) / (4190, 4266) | -3.0 A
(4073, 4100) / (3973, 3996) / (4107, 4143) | -0.8 A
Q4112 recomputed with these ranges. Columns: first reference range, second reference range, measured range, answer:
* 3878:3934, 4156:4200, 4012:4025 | -4.79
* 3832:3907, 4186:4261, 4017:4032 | -4.66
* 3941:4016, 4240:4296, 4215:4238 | 0.60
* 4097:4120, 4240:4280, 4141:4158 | 0.80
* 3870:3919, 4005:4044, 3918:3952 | 7.40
